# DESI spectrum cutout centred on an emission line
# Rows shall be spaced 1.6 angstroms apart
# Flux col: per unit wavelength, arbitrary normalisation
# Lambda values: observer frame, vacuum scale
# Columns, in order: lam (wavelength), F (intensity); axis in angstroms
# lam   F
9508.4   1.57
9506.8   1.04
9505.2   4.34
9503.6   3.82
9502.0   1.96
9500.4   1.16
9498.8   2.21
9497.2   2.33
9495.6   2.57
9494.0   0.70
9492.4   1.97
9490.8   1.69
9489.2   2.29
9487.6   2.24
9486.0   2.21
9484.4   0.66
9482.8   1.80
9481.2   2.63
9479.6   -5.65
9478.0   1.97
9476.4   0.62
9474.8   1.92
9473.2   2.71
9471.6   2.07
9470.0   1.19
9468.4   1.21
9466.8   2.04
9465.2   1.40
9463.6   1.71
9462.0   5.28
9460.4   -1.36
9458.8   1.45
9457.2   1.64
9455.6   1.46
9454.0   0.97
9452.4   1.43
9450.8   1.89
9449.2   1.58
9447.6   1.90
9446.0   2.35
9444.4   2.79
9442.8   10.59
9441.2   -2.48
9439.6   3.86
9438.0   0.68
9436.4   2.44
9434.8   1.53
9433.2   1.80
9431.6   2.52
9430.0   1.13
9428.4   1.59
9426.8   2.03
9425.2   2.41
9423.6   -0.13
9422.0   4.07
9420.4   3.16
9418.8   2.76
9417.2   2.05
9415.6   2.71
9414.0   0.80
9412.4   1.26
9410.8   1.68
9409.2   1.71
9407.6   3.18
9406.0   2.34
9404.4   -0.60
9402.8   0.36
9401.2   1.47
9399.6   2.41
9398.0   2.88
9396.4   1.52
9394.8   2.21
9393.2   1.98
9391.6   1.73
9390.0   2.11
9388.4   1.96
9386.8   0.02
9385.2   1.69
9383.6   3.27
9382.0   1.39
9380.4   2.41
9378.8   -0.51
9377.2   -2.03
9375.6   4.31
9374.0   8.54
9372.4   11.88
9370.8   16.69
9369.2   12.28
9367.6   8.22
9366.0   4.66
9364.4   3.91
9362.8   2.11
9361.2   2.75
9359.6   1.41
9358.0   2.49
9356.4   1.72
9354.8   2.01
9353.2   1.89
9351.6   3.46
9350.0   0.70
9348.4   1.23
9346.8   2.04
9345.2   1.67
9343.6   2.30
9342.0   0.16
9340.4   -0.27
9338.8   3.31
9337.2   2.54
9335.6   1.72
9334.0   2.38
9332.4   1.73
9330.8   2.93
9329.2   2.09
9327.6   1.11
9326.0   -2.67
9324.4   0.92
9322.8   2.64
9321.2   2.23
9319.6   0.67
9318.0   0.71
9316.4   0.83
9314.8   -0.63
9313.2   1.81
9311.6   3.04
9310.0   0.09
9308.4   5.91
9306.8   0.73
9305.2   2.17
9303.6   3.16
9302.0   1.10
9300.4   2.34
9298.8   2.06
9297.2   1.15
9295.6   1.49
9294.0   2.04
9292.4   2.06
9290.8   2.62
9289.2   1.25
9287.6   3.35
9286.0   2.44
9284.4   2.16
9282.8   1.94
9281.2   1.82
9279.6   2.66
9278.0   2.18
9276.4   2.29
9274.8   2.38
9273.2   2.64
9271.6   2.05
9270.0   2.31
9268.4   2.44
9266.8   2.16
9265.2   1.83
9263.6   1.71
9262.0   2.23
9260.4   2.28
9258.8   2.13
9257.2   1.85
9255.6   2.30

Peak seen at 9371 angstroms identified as H-beta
